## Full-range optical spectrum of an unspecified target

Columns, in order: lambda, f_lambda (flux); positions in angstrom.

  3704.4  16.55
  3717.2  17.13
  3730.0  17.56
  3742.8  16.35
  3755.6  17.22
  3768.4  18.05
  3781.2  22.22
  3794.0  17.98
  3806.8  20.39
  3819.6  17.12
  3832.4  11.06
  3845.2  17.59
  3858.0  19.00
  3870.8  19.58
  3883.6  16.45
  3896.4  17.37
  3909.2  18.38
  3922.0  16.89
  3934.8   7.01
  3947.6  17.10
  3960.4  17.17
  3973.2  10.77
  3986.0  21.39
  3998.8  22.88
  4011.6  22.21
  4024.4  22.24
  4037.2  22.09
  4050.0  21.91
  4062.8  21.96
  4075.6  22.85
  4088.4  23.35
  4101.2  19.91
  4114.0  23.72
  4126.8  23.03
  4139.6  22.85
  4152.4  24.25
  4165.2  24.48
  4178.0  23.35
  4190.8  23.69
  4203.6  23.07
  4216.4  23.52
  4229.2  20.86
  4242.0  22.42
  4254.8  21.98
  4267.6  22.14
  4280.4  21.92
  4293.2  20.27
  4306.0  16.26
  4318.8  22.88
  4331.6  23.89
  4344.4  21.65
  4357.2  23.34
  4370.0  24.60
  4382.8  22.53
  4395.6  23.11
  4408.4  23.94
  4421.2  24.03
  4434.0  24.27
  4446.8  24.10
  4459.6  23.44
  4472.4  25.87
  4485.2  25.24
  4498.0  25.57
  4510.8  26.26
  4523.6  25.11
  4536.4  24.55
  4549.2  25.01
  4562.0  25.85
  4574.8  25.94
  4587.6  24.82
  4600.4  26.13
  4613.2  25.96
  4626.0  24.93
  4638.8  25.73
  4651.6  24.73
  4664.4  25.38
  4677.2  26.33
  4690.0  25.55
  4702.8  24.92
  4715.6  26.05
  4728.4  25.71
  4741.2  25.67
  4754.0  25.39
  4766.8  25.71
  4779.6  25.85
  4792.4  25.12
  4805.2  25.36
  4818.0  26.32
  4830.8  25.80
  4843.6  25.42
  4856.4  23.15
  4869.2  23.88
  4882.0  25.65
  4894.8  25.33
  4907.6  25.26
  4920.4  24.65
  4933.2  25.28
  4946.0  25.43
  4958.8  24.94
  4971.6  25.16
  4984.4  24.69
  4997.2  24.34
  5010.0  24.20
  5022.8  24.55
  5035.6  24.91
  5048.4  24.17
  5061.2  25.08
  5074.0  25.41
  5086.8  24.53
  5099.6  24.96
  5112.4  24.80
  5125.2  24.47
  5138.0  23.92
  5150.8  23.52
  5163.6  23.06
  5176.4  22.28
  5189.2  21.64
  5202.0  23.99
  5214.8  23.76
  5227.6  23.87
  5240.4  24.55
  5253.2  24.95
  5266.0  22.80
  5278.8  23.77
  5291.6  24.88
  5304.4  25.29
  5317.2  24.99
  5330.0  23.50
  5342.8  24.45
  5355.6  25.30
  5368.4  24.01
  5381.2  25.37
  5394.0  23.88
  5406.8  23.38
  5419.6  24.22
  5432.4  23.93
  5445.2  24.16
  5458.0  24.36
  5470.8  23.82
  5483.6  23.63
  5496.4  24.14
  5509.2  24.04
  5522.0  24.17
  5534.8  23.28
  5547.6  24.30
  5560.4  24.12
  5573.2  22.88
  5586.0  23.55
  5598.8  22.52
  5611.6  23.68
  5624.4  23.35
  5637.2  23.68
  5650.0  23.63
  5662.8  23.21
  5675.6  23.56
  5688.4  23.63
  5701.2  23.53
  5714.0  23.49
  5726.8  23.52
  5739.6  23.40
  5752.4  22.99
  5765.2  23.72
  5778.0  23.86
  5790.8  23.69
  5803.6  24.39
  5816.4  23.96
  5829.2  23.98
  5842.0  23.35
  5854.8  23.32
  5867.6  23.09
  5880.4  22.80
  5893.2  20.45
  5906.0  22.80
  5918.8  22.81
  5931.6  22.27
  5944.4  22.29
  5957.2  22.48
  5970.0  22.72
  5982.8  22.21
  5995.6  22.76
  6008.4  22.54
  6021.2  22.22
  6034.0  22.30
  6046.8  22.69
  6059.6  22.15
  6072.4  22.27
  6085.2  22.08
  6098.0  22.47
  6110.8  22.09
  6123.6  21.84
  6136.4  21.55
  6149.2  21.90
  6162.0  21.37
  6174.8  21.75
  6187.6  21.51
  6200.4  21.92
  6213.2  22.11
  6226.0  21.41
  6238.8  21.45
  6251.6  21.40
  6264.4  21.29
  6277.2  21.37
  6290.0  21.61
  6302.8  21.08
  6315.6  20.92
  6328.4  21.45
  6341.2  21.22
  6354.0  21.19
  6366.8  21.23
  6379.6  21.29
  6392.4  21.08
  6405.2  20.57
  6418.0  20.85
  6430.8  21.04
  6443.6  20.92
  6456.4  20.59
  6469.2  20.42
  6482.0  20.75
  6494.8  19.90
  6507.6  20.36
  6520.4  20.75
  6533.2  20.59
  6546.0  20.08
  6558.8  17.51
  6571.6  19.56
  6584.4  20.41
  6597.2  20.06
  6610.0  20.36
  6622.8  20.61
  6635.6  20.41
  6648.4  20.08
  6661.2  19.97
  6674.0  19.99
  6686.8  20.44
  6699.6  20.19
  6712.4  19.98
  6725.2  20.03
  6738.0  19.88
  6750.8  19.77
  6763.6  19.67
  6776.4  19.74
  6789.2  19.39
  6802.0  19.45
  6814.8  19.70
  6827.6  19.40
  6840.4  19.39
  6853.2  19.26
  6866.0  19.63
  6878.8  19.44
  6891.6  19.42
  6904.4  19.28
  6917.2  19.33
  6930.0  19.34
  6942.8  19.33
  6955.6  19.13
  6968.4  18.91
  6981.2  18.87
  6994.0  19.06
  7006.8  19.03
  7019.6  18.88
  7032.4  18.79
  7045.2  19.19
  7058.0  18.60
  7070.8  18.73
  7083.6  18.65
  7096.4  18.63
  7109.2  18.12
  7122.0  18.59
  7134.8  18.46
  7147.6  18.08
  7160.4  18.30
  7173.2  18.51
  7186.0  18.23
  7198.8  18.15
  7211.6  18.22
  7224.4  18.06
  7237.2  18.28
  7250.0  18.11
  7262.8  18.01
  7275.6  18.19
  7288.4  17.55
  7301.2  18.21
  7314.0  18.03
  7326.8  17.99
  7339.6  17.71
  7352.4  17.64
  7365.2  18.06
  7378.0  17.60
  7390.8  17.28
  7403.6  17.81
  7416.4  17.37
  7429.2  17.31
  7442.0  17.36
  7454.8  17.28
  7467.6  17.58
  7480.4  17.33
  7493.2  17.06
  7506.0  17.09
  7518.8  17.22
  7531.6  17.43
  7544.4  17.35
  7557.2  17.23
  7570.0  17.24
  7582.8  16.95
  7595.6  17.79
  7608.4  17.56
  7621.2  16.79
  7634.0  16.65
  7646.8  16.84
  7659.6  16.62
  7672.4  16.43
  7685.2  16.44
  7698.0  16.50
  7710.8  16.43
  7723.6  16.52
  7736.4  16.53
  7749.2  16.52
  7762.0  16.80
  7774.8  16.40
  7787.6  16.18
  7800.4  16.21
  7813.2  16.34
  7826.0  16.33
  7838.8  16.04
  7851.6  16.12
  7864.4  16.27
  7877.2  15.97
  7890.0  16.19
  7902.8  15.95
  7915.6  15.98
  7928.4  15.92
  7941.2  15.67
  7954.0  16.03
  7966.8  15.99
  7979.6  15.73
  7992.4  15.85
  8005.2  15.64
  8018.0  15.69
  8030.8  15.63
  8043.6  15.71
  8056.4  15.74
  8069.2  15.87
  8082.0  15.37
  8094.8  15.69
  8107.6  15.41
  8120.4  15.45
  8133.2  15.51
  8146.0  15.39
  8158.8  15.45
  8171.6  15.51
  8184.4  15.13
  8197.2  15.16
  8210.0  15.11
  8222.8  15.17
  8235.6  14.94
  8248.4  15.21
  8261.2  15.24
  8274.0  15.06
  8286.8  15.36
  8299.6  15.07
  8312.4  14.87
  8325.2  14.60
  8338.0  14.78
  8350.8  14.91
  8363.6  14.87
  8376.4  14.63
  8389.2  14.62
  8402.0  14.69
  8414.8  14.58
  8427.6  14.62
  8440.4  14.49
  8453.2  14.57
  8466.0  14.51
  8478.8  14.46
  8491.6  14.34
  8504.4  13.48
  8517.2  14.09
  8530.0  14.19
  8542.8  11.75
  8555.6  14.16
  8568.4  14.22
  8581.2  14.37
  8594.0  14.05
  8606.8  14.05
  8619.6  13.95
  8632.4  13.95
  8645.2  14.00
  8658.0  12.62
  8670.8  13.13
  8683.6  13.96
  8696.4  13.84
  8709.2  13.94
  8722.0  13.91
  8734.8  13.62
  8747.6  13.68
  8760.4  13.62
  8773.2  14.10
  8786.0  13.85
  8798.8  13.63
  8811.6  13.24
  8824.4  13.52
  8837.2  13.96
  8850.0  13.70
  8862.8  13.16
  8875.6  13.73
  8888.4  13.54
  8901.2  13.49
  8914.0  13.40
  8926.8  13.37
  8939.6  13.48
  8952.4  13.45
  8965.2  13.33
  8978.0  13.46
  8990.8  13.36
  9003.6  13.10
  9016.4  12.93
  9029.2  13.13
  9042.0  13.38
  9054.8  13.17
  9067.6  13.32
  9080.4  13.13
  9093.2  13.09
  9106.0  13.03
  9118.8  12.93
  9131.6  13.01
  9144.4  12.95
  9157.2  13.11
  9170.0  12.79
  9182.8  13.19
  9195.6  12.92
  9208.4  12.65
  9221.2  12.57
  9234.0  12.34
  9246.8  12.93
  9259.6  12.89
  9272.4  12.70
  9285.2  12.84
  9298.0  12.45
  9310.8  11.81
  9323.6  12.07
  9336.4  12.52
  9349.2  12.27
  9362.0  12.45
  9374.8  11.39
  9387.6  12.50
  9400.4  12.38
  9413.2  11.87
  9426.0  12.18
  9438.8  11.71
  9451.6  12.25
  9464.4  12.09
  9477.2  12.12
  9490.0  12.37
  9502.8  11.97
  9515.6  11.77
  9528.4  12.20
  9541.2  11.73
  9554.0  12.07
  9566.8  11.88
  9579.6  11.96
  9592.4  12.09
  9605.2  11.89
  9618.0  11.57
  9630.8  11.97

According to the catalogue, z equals 0.000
